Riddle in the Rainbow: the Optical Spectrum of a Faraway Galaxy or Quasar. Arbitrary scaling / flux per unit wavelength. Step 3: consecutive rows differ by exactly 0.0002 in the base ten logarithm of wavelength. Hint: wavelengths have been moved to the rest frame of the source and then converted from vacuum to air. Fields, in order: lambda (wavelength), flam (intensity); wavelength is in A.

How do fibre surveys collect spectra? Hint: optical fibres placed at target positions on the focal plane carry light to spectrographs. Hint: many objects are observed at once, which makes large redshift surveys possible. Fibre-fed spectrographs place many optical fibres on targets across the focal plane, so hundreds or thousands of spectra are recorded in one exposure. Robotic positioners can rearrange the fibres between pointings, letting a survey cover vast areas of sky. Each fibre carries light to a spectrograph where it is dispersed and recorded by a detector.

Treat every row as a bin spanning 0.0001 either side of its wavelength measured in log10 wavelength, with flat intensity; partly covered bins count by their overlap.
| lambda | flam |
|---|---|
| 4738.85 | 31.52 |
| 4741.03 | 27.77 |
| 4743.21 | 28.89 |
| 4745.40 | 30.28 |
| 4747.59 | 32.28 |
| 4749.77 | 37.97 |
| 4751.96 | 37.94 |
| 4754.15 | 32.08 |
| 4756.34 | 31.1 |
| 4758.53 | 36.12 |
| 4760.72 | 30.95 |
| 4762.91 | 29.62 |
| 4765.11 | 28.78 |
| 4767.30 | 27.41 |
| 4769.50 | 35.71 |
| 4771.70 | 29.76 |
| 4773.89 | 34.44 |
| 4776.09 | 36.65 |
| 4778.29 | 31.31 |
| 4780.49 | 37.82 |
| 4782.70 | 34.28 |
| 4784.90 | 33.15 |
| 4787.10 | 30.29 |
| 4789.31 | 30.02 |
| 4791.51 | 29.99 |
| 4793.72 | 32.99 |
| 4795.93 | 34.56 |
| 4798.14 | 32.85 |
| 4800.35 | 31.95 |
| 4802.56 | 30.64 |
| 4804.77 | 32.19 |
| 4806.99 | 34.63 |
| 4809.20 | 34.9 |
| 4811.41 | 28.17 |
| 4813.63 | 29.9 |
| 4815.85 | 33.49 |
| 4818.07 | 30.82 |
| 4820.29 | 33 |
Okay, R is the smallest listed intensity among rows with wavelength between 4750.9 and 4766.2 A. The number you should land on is 28.78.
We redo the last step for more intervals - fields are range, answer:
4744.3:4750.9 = 30.28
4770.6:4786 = 29.76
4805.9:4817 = 28.17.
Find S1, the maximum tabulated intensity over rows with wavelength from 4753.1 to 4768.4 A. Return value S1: 36.12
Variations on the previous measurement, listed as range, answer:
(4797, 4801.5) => 32.85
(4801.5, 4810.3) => 34.9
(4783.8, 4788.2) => 33.15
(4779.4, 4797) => 37.82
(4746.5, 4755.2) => 37.97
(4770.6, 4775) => 34.44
